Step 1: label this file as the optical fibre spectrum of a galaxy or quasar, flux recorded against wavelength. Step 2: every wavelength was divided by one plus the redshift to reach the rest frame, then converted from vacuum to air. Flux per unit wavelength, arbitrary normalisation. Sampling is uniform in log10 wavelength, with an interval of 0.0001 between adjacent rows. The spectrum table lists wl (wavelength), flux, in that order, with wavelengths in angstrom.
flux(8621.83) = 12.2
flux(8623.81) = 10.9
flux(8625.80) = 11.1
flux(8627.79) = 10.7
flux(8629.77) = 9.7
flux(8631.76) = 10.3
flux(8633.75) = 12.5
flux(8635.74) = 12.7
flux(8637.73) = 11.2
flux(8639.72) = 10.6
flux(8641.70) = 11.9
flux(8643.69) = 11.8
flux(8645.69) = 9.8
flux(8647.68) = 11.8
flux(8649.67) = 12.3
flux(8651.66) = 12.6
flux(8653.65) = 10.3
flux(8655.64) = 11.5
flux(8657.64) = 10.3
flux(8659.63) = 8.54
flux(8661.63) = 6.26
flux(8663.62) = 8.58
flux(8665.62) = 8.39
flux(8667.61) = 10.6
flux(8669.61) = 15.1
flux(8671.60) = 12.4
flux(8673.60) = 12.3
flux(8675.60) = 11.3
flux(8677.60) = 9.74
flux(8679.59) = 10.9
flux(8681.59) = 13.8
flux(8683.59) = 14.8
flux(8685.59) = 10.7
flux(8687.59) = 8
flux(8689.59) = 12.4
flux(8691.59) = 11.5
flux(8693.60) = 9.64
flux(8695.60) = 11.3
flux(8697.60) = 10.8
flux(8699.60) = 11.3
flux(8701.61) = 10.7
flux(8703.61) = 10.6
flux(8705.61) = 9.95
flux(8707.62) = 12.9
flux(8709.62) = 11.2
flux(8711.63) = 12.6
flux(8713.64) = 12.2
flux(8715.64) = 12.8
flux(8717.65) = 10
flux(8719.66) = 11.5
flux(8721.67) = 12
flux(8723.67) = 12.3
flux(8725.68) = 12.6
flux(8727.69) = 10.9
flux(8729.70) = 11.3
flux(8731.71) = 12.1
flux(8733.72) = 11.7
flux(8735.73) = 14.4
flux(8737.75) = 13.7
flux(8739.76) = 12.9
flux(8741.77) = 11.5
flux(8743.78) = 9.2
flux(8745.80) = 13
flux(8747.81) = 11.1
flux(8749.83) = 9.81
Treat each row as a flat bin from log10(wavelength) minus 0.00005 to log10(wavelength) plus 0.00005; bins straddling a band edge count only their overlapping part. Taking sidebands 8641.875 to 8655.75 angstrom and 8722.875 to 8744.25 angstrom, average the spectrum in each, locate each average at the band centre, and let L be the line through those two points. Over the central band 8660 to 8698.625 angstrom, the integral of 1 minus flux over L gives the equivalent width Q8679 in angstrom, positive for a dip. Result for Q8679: 2.5 angstrom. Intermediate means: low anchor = 11.5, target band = 10.9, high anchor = 12.1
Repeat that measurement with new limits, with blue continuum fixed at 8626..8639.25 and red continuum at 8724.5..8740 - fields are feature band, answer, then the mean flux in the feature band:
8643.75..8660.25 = 0.6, 11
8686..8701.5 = 1.6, 10.7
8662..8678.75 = 1.1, 10.9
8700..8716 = 0.7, 11.6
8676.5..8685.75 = -0.3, 12.1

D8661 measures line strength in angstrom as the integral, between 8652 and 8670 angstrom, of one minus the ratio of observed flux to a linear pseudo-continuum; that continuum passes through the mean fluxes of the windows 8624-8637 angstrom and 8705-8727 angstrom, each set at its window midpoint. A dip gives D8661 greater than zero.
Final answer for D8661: 2.40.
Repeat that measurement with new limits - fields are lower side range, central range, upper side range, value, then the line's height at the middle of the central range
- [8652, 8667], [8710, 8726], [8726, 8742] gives -0.3 angstrom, 11.7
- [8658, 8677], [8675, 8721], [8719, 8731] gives -0.9 angstrom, 11.1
